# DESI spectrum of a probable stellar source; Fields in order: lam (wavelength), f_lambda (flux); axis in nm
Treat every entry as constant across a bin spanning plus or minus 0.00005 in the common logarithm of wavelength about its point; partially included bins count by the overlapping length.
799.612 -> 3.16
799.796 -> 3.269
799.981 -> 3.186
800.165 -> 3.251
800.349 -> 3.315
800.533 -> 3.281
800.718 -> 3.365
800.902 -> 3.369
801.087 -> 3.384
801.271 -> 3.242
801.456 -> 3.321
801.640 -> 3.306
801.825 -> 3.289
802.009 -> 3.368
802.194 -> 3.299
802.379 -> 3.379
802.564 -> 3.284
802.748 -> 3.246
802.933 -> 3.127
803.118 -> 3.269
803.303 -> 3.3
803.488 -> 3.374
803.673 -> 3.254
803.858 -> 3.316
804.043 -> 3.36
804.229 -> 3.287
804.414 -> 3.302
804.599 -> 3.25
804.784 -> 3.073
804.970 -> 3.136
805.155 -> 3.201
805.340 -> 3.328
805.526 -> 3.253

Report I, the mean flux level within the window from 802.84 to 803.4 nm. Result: 3.23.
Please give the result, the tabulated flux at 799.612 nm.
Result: 3.16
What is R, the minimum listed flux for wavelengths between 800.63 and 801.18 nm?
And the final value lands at 3.365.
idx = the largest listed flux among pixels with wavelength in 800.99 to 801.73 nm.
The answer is 3.384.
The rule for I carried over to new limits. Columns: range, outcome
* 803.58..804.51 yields 3.3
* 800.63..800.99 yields 3.37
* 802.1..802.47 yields 3.33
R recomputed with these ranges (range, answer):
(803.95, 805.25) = 3.073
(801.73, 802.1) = 3.289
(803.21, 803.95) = 3.254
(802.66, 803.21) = 3.127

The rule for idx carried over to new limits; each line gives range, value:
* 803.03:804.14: 3.374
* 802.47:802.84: 3.284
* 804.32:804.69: 3.302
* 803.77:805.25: 3.36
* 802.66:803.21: 3.269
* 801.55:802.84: 3.379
